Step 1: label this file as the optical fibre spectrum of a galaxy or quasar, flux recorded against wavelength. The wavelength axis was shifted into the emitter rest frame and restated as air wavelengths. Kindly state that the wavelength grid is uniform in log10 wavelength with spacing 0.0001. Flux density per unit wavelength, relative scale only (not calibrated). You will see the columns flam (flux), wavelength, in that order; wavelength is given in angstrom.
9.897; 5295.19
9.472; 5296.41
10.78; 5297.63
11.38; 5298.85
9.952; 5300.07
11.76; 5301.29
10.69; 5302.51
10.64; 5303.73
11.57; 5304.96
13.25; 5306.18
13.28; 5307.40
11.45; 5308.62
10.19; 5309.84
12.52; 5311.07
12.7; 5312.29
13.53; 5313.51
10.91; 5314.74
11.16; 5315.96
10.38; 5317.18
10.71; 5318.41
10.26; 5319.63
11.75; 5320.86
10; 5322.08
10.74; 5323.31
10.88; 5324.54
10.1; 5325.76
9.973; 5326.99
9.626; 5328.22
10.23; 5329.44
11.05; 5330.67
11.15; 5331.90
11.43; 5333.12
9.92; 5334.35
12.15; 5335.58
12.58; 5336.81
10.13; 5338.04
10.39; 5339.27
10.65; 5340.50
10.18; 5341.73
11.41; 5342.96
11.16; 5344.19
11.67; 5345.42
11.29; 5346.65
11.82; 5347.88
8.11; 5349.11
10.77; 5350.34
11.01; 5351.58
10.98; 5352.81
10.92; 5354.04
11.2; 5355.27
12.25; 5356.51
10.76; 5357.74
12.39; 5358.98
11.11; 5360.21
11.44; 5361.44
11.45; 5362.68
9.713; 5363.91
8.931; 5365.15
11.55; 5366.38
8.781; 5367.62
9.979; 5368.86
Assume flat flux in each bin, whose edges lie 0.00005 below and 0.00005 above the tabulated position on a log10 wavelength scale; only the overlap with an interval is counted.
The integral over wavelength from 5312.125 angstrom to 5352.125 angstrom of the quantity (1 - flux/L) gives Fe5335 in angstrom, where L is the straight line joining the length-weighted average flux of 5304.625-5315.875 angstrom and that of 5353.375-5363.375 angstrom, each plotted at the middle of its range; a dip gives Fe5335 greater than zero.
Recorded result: 3.1 angstrom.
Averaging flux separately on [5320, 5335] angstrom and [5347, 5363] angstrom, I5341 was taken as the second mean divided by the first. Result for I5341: 1.05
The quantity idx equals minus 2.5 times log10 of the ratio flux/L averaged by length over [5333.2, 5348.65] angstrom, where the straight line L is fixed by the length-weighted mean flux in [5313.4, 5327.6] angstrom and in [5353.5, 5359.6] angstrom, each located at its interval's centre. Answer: 0.01 mag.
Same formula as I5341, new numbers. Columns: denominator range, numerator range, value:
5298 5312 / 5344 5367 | 0.95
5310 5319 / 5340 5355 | 0.93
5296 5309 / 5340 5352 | 0.95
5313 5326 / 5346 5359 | 1.00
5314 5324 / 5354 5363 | 1.07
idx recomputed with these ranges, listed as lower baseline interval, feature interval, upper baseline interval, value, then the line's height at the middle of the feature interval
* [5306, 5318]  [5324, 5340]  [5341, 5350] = 0.05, 11.2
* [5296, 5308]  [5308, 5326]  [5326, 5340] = -0.01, 11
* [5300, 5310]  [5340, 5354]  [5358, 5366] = 0.02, 11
